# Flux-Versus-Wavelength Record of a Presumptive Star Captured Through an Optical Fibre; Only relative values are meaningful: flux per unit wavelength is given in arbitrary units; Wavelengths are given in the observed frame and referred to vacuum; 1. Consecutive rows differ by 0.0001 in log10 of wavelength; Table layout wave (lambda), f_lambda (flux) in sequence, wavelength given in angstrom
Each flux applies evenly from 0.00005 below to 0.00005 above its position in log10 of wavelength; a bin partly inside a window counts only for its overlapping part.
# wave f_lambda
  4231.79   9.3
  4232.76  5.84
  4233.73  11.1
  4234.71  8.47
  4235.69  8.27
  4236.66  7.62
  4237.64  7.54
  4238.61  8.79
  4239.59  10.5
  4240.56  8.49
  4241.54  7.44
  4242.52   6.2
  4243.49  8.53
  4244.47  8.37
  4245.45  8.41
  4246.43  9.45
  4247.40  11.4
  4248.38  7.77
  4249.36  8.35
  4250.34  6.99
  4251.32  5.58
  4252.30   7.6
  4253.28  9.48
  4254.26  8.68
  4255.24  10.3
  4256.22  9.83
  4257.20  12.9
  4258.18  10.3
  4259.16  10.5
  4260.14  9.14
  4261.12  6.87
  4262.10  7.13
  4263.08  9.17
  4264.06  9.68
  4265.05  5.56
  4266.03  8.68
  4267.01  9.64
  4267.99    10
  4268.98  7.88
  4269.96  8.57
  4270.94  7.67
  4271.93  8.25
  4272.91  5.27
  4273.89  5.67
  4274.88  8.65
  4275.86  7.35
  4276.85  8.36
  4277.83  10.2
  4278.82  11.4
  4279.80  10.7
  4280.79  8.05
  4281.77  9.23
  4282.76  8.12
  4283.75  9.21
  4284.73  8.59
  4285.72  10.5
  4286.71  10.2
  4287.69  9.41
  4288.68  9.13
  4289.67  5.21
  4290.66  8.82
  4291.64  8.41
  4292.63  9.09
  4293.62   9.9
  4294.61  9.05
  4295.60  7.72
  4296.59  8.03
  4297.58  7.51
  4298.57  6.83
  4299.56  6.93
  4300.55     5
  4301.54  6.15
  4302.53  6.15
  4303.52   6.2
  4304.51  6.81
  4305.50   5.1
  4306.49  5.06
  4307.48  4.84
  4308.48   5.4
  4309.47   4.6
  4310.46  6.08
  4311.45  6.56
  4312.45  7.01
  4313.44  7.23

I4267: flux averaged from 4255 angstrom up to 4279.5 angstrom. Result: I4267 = 8.76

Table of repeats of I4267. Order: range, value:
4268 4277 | 7.61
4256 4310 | 8.07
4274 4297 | 8.87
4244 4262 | 8.96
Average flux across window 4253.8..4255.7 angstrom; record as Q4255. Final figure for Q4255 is 9.49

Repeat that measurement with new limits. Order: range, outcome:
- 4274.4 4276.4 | 8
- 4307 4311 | 5.25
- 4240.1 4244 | 7.66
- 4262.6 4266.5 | 8.26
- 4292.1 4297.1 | 8.74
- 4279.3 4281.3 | 9.42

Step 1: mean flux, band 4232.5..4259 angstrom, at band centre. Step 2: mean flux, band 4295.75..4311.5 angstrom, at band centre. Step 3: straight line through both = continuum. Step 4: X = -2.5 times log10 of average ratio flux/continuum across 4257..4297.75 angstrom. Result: -0.20 mag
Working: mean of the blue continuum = 8.72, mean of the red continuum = 6.1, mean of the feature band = 8.69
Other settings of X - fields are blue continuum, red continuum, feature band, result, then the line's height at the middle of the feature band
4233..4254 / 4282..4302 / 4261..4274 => 0.04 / 8.29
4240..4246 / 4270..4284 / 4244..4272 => -0.08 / 8.16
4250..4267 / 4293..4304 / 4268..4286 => -0.07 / 8.06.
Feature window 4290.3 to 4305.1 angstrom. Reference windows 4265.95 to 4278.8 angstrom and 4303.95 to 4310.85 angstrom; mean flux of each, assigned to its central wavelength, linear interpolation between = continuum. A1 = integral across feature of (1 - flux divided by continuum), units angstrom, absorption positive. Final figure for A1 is -2.9 angstrom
